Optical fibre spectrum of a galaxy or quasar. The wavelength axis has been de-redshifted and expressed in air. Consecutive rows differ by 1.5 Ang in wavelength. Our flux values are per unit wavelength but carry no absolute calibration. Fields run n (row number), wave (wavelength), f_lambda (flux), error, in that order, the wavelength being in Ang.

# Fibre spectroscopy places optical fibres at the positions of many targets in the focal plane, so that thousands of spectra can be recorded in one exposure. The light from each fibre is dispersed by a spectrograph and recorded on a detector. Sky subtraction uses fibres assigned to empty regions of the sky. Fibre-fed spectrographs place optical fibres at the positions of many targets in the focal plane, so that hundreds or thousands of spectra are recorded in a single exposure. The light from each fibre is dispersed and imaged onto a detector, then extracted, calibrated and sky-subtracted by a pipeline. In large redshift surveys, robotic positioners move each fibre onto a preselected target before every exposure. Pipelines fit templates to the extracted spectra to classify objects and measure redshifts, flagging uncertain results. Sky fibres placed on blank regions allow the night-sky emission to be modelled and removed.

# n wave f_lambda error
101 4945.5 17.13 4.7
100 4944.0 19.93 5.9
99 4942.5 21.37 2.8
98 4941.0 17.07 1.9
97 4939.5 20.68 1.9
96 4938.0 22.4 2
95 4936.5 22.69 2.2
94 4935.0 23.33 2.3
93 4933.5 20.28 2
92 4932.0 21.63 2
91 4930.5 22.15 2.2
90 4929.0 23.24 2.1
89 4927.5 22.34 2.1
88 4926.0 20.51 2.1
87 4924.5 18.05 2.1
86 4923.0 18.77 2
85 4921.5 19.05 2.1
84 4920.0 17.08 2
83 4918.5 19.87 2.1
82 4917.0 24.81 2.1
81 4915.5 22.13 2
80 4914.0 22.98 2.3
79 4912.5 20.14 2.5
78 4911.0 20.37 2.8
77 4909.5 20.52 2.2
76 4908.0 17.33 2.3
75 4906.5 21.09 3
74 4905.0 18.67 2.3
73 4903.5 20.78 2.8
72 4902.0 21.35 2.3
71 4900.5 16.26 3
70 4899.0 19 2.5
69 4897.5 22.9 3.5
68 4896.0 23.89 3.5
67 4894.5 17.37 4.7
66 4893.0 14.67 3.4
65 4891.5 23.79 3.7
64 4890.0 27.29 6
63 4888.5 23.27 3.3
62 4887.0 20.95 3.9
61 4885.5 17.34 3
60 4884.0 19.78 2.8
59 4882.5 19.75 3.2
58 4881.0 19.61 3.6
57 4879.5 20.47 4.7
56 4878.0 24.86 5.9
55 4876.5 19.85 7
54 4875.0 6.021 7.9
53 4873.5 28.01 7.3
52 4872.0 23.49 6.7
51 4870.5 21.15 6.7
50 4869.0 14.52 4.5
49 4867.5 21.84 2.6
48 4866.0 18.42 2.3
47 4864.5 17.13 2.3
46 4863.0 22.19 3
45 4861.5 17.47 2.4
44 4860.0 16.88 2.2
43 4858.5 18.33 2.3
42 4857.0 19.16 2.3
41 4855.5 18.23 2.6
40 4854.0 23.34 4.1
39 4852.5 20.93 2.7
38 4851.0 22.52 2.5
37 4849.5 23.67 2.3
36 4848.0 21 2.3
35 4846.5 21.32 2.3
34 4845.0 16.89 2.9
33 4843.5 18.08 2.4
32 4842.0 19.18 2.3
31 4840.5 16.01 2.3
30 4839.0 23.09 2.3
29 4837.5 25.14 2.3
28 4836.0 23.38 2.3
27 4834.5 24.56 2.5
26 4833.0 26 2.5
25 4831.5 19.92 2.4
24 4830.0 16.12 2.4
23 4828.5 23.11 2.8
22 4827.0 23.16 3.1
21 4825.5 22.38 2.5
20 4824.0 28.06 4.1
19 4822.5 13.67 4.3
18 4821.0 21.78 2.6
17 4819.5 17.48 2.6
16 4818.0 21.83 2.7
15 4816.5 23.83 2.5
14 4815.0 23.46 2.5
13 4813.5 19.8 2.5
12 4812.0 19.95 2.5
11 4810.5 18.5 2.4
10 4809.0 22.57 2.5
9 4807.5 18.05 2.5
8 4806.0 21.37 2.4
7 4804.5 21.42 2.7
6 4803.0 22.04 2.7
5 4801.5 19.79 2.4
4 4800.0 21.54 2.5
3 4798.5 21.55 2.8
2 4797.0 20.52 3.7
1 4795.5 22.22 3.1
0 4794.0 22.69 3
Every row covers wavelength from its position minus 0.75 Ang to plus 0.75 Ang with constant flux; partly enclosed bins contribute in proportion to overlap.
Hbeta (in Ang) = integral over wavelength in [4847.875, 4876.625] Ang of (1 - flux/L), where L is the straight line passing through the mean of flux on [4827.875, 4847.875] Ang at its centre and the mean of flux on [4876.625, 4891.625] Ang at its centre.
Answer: 2.2 Ang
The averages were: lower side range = 21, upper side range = 21.5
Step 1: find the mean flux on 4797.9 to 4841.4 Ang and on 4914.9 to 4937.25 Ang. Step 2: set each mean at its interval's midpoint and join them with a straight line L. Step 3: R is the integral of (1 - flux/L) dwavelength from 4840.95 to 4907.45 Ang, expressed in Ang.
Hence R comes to 3.7 Ang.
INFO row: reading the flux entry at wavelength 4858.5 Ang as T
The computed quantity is 18.33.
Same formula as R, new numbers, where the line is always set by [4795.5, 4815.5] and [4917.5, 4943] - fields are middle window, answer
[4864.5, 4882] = 0.9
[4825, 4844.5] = -0.6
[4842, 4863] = 0.9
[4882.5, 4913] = 0.6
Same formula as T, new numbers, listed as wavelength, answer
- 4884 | 19.78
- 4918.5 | 19.87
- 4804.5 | 21.42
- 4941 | 17.07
